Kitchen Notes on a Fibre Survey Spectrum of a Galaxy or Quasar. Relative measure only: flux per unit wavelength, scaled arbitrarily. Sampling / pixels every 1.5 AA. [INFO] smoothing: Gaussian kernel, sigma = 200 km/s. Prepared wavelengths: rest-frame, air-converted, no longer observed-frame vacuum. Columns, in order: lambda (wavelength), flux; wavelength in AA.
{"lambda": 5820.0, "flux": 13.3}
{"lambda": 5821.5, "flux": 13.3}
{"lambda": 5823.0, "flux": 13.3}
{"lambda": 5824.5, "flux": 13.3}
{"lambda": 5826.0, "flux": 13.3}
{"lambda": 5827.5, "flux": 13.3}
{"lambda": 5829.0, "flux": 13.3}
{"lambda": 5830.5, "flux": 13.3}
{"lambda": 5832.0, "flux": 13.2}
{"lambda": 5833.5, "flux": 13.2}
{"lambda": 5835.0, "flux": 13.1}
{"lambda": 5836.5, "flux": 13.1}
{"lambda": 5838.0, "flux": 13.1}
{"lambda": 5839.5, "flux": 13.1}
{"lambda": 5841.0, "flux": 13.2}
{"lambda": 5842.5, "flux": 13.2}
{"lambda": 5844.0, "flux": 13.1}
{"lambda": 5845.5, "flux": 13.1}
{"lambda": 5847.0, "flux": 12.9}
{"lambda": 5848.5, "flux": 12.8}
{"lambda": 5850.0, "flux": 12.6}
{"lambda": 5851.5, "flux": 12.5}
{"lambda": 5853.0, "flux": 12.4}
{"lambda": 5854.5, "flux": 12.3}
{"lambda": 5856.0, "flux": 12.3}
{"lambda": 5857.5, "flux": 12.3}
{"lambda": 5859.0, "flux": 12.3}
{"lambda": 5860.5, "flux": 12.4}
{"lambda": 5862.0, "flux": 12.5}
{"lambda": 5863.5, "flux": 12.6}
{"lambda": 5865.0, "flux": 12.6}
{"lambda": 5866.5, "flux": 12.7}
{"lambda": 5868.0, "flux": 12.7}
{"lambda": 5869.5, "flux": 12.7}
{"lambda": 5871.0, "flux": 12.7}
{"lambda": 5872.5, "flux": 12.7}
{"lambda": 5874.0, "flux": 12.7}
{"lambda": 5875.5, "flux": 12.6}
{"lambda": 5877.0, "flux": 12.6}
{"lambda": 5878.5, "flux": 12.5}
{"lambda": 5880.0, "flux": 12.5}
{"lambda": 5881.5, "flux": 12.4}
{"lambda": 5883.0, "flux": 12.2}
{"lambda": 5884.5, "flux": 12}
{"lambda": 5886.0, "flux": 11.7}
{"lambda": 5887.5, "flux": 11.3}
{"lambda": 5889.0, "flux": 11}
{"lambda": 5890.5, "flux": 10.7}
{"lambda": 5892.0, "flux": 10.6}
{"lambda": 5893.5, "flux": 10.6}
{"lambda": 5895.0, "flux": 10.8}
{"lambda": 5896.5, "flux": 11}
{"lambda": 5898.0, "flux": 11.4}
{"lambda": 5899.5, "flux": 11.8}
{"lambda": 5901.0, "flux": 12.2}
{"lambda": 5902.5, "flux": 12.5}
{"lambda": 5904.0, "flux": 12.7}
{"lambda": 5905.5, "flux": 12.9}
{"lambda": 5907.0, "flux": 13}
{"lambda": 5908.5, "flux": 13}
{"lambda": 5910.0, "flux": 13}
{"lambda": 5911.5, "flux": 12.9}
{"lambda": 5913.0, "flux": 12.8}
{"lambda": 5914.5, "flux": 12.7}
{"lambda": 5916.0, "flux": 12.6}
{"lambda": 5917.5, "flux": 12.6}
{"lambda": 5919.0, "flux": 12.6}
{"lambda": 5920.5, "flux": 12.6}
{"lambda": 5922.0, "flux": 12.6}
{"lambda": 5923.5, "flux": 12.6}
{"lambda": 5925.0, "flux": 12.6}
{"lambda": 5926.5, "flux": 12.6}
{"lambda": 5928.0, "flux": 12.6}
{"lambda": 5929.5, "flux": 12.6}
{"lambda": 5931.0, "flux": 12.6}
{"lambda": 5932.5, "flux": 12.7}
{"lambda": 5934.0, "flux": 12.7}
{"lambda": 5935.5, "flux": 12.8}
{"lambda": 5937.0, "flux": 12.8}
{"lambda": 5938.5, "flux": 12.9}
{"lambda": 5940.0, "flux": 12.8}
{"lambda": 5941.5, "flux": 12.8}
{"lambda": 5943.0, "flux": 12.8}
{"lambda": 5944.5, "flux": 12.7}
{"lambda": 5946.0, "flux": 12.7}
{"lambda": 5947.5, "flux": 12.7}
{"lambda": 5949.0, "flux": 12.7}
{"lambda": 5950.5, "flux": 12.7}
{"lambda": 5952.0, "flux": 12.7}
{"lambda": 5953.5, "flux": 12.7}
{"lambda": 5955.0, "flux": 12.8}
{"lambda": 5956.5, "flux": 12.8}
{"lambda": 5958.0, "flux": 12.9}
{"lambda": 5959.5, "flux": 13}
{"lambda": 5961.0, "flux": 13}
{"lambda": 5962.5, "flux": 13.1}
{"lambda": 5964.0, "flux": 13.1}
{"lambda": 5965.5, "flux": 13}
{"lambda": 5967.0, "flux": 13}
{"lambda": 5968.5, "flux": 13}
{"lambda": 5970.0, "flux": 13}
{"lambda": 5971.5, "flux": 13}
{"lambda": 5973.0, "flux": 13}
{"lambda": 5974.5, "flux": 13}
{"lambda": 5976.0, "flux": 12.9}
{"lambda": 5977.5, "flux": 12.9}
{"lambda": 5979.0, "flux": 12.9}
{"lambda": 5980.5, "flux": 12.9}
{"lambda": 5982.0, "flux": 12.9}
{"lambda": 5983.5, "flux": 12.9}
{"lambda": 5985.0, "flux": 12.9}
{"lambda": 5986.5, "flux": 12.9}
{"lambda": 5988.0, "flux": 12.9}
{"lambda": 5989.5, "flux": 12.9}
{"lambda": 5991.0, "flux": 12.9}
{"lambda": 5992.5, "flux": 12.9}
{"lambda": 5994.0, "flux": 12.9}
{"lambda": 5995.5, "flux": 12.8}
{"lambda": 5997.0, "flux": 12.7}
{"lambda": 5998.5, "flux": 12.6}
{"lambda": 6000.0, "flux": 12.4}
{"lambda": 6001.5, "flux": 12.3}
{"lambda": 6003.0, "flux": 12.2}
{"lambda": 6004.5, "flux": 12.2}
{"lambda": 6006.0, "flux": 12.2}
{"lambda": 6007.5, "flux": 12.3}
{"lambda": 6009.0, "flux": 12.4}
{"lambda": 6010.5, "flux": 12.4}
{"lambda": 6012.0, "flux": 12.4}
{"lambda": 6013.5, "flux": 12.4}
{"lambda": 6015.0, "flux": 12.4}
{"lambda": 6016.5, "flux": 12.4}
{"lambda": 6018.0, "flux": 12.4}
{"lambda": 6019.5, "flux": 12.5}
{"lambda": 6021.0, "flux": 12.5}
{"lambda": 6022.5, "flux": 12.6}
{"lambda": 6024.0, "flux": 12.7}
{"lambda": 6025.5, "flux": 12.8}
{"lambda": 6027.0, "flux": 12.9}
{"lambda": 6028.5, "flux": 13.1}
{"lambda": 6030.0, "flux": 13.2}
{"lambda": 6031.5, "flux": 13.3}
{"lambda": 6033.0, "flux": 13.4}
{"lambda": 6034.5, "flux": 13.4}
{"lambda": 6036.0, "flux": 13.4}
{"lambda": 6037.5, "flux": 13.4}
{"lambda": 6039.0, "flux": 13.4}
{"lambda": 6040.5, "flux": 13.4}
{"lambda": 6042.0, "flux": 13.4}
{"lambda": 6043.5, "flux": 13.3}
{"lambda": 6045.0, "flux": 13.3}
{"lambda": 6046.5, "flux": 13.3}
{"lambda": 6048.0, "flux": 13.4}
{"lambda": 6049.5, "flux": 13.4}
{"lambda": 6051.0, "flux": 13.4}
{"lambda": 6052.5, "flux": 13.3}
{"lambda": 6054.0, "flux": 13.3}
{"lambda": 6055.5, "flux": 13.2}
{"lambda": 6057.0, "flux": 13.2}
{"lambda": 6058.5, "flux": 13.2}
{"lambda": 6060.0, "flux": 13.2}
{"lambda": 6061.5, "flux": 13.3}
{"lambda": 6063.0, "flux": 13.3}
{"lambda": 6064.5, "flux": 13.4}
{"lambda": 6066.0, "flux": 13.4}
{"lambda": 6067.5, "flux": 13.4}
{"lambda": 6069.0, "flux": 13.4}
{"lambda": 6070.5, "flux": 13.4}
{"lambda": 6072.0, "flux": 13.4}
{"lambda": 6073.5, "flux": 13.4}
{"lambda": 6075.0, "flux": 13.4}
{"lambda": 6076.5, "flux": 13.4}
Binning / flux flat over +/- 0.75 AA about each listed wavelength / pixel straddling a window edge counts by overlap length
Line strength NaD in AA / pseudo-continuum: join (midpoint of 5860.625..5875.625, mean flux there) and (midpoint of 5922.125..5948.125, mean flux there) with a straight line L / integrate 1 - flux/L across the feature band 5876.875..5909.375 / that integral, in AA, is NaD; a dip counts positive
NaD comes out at 2.0 AA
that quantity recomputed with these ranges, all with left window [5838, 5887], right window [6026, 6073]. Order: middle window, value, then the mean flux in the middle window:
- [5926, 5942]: 0.2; 12.7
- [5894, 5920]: 0.8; 12.4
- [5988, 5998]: 0.2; 12.8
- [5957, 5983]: 0.1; 13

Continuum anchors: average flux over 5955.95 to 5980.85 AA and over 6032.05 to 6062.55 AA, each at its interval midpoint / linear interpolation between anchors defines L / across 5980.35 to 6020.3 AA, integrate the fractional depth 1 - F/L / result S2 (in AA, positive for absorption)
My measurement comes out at 1.6 AA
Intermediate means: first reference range 13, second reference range 13.3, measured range 12.6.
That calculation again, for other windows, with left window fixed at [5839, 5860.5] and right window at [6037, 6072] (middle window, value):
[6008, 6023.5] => 0.9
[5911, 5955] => 0.9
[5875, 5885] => 0.3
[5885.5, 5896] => 1.5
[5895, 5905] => 0.8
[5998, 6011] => 0.8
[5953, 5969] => 0.1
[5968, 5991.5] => 0.3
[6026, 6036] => 0.0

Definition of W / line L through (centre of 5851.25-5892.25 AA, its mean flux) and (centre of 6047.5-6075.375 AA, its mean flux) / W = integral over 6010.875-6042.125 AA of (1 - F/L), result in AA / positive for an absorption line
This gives 0.5 AA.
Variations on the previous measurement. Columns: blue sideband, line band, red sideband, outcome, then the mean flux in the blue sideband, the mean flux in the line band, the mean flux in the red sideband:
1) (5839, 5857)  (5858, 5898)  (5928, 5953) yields 2.29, 12.8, 12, 12.7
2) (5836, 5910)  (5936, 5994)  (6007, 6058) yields -0.75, 12.3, 12.9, 13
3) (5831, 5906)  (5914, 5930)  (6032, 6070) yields 0.05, 12.4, 12.6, 13.3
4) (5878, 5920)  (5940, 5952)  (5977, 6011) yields -0.35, 12.1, 12.7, 12.7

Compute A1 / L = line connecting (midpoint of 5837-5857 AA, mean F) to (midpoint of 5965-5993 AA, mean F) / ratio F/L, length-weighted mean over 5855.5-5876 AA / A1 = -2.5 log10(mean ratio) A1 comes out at 0.023 mag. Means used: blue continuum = 12.8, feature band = 12.6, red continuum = 12.9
